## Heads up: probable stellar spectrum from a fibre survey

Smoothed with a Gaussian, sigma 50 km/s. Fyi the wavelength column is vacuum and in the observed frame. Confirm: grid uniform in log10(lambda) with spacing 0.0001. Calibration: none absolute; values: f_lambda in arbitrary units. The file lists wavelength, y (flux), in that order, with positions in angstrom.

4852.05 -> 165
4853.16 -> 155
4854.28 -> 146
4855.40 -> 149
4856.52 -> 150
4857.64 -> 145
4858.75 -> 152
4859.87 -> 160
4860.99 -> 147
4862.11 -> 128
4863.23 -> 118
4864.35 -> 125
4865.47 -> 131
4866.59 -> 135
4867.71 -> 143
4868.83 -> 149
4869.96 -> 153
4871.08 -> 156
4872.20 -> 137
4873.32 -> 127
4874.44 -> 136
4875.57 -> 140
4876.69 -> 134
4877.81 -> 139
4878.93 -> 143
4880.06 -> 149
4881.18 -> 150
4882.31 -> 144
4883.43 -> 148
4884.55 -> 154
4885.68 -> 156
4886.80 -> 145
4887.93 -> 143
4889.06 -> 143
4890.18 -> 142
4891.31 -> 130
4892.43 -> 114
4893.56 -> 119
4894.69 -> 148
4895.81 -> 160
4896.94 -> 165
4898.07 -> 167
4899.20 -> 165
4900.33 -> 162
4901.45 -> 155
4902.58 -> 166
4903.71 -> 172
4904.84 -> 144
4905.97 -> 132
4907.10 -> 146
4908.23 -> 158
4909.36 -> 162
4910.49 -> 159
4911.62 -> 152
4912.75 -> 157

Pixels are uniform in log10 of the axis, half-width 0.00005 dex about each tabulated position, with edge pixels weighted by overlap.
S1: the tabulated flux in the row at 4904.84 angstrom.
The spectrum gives 144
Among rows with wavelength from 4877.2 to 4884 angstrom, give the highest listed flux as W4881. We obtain 150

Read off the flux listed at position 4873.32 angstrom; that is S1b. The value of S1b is 127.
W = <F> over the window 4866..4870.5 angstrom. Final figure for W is 145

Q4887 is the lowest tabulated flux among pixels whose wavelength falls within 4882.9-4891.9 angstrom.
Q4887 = 130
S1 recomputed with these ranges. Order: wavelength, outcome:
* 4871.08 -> 156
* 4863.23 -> 118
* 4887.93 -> 143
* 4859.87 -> 160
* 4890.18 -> 142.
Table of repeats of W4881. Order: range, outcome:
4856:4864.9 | 160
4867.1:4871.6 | 156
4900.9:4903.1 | 166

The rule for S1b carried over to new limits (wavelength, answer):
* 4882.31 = 144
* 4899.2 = 165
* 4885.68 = 156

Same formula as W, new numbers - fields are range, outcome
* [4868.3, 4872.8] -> 148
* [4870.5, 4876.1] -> 139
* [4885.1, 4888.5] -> 148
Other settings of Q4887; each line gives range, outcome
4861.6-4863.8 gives 118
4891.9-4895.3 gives 114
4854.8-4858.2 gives 145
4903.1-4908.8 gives 132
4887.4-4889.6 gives 143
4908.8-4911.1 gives 159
